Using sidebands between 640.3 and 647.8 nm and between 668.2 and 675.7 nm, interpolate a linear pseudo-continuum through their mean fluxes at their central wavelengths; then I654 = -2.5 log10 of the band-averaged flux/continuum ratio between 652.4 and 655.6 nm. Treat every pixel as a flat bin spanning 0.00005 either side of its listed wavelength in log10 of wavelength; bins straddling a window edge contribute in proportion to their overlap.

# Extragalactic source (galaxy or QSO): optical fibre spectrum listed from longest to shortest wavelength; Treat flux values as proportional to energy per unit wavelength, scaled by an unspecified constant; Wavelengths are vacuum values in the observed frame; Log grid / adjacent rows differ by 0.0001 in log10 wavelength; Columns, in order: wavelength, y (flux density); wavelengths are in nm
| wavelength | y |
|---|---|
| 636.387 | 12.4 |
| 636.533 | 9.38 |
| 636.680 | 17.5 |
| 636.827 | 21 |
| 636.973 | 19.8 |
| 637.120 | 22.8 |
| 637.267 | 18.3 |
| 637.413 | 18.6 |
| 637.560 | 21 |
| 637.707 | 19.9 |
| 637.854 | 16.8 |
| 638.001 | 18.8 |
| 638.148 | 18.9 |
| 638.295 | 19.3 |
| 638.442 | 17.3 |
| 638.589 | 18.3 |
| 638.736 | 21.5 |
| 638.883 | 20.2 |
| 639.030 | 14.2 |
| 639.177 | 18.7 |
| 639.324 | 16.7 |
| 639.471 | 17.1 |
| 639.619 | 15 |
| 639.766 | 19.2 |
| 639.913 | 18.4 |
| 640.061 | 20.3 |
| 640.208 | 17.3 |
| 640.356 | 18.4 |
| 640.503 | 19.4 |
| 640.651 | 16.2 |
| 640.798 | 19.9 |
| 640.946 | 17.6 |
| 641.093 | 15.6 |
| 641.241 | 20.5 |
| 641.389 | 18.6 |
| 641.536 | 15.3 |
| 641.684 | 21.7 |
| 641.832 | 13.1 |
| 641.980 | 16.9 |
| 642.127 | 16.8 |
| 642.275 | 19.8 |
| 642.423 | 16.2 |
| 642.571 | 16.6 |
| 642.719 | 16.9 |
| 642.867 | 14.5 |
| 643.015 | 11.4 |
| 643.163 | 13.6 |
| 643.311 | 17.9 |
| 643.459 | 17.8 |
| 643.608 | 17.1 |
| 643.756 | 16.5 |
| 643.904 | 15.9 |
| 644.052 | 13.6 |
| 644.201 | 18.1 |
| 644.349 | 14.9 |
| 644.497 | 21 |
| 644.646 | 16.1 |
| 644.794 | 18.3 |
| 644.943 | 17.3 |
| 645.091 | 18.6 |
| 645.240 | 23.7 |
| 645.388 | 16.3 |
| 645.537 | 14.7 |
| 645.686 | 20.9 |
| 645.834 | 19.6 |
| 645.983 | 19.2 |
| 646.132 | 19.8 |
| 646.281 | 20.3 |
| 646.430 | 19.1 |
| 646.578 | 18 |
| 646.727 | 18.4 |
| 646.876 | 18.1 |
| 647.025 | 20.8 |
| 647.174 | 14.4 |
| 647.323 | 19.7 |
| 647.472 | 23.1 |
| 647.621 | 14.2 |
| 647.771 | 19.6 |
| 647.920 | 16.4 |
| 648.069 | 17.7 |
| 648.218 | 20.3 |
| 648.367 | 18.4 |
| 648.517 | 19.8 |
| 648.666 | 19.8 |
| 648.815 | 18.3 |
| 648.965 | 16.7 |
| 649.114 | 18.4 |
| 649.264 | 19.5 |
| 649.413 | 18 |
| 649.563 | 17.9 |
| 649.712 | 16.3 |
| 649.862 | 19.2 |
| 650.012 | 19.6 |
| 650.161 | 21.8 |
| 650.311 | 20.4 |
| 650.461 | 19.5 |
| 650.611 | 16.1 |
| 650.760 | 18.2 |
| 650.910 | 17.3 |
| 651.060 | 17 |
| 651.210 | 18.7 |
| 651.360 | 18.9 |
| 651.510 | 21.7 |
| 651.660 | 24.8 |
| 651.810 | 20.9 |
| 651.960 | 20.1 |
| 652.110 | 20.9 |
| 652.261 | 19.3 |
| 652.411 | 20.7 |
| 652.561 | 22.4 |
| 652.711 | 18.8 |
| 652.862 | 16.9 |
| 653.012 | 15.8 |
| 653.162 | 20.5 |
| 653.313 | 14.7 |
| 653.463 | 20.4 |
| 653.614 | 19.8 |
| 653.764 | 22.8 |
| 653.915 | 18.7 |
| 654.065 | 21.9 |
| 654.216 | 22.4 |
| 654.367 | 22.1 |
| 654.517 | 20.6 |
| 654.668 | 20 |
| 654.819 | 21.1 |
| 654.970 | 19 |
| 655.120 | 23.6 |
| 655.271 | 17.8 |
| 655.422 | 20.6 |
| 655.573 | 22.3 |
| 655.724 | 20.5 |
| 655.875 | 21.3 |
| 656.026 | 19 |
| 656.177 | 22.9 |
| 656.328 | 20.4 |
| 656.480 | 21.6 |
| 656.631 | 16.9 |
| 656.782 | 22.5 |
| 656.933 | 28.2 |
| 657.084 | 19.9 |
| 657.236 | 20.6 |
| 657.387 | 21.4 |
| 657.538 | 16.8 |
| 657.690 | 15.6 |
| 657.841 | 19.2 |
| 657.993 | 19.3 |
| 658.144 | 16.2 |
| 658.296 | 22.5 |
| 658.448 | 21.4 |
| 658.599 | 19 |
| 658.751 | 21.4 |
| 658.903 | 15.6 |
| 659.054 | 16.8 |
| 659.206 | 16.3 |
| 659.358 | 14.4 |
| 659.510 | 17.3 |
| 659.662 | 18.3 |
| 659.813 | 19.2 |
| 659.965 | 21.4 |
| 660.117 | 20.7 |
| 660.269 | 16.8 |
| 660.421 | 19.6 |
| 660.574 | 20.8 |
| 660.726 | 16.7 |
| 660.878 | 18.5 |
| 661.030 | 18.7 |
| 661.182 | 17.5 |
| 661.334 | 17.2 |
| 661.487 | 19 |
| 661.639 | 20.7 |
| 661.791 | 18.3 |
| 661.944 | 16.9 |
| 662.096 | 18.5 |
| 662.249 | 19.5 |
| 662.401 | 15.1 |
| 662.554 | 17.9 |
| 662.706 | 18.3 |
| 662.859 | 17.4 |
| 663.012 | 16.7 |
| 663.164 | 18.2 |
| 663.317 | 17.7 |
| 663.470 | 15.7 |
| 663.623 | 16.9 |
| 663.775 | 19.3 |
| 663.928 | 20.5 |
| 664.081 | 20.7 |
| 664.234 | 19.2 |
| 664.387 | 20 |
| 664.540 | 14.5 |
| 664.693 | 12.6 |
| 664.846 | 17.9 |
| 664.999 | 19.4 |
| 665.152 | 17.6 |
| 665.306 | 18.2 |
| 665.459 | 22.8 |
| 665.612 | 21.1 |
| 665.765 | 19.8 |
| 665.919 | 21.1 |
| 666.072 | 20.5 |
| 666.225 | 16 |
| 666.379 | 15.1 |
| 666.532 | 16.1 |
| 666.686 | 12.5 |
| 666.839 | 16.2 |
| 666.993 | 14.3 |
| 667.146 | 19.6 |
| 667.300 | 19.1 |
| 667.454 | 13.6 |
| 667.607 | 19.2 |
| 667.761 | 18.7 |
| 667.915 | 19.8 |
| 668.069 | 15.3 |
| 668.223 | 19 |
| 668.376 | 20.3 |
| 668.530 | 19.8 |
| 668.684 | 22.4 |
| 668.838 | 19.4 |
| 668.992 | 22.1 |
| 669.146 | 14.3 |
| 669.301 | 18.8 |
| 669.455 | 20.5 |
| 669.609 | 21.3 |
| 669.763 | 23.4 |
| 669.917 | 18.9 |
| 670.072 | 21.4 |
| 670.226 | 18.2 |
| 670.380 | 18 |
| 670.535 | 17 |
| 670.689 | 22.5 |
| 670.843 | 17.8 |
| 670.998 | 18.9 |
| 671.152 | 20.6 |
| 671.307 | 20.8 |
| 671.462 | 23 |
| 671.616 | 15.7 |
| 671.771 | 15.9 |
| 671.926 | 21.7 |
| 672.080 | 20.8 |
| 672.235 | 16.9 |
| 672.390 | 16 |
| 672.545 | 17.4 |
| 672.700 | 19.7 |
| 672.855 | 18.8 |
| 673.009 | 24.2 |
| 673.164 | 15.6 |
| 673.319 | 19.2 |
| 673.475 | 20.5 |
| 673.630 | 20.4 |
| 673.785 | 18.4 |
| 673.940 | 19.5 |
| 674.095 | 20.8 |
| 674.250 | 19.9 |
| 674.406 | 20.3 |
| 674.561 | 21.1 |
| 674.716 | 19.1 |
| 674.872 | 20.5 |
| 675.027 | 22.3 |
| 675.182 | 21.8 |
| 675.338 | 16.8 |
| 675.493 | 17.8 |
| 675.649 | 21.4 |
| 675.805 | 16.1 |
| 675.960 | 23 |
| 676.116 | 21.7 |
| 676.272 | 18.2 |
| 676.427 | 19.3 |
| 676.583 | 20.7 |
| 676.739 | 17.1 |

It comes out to -0.10 mag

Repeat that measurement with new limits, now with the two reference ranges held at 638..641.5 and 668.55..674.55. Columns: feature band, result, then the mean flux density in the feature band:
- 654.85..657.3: -0.120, 21.1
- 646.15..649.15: -0.005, 18.6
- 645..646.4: -0.044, 19.2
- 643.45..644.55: 0.101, 16.7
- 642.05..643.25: 0.162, 15.8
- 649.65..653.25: -0.041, 19.4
